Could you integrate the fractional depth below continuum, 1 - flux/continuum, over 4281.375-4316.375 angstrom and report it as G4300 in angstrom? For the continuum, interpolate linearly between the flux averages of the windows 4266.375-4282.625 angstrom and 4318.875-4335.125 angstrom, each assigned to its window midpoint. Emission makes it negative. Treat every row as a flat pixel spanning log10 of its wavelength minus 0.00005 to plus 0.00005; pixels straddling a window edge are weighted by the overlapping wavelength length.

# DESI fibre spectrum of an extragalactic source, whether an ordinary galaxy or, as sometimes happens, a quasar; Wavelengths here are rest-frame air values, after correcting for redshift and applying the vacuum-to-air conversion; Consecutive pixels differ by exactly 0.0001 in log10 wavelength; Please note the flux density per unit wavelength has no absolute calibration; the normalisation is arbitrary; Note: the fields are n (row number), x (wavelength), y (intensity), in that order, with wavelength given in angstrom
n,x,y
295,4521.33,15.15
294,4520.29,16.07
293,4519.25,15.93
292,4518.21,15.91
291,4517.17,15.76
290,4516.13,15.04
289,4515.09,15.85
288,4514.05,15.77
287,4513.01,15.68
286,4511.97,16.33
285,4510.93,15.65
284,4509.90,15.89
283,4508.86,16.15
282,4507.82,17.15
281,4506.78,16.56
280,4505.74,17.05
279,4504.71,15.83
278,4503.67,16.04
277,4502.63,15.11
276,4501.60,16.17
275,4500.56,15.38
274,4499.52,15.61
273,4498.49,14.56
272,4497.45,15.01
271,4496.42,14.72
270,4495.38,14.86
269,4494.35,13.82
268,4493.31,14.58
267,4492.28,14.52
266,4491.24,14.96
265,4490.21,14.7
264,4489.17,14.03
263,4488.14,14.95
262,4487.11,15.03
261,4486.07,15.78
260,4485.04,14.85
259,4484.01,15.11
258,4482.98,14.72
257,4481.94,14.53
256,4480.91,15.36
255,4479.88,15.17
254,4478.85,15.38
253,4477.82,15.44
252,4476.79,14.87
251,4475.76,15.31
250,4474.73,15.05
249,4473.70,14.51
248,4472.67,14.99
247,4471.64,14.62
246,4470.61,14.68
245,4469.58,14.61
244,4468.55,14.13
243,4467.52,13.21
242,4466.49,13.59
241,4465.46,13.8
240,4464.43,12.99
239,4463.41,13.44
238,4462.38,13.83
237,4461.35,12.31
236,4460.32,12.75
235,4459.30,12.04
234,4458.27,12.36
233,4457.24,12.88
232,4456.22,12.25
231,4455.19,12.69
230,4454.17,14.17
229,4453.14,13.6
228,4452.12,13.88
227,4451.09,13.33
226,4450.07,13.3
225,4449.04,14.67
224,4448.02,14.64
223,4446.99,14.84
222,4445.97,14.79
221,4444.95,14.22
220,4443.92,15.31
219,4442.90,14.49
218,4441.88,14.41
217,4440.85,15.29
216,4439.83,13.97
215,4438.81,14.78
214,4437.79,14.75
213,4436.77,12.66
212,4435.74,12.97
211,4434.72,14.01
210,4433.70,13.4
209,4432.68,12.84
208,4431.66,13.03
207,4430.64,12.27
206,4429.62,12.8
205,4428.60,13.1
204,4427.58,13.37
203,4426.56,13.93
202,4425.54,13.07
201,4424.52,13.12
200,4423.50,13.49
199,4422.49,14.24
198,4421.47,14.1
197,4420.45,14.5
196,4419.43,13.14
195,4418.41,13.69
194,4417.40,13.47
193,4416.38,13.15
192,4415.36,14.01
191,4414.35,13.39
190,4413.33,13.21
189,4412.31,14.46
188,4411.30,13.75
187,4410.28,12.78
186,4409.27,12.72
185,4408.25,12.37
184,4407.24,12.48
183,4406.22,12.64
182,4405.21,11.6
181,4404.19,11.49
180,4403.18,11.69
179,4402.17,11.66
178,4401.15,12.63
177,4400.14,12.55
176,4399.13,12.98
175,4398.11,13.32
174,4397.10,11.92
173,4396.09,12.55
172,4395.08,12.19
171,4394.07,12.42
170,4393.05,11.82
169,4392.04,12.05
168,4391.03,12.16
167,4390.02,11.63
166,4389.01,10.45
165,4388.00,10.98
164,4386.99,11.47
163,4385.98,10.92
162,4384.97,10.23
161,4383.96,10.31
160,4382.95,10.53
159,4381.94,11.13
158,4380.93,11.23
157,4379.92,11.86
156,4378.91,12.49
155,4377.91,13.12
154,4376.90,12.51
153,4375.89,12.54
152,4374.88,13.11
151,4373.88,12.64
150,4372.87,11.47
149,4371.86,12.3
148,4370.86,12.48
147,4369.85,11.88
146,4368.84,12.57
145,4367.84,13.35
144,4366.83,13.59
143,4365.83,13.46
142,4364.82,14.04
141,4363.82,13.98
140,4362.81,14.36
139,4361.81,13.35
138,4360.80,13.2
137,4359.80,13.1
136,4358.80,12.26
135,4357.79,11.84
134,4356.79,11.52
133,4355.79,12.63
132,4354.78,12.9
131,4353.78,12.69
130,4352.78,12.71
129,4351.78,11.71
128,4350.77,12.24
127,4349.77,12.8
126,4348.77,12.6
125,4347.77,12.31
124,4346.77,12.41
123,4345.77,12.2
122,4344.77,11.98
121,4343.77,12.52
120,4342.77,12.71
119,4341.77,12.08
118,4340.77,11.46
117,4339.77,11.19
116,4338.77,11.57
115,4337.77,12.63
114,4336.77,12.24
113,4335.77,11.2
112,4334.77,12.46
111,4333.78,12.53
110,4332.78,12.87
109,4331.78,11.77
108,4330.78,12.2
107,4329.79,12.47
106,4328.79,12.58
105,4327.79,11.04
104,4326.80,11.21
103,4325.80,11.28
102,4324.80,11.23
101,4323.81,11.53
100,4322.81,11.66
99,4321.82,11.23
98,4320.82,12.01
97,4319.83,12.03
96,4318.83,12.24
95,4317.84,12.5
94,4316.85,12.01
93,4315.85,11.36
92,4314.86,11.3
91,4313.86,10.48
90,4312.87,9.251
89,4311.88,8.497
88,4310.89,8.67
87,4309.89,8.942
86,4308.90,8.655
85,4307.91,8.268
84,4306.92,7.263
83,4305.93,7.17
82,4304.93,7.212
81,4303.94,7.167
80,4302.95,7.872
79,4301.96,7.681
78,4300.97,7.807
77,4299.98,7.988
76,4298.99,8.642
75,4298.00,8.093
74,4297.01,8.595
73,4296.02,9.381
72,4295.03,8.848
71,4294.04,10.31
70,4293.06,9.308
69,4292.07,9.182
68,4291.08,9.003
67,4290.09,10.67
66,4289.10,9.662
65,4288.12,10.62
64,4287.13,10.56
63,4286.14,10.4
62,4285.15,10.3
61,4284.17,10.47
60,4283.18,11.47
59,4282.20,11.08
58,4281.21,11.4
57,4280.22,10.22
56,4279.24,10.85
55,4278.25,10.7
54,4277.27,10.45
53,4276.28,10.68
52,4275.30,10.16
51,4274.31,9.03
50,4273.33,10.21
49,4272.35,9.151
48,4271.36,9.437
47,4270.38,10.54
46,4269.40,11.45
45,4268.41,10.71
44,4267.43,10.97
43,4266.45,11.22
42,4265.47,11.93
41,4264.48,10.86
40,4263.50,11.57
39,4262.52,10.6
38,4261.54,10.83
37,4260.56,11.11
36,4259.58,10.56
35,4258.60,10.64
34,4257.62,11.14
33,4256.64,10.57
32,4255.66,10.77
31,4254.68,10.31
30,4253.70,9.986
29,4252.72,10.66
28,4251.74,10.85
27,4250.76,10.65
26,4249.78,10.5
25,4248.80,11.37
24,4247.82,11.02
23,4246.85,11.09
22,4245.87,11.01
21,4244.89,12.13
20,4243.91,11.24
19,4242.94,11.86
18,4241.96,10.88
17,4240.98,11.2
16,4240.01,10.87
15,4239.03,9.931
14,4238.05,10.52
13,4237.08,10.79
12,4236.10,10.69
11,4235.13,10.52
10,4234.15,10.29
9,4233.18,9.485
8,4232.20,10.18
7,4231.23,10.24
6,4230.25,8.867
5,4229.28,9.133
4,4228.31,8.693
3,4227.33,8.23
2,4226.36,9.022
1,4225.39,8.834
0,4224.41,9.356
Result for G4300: 5.9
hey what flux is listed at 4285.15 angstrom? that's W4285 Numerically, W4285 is 10.3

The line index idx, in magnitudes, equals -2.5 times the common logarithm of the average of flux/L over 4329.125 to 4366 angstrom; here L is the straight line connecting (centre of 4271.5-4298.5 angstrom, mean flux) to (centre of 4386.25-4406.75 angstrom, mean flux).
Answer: -0.12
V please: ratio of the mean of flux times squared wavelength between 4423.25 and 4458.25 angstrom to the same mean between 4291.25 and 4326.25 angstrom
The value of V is 1.5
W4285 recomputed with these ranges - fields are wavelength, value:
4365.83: 13.46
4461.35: 12.31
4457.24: 12.88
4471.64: 14.62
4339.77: 11.19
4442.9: 14.49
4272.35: 9.151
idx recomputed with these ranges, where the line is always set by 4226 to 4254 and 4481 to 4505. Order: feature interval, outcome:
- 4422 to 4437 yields 0.05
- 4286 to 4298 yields 0.18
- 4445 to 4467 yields 0.07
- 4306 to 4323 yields 0.15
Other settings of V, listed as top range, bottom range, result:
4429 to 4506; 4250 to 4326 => 1.53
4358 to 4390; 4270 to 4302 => 1.30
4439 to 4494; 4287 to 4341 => 1.48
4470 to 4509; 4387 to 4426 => 1.24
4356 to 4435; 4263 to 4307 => 1.36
